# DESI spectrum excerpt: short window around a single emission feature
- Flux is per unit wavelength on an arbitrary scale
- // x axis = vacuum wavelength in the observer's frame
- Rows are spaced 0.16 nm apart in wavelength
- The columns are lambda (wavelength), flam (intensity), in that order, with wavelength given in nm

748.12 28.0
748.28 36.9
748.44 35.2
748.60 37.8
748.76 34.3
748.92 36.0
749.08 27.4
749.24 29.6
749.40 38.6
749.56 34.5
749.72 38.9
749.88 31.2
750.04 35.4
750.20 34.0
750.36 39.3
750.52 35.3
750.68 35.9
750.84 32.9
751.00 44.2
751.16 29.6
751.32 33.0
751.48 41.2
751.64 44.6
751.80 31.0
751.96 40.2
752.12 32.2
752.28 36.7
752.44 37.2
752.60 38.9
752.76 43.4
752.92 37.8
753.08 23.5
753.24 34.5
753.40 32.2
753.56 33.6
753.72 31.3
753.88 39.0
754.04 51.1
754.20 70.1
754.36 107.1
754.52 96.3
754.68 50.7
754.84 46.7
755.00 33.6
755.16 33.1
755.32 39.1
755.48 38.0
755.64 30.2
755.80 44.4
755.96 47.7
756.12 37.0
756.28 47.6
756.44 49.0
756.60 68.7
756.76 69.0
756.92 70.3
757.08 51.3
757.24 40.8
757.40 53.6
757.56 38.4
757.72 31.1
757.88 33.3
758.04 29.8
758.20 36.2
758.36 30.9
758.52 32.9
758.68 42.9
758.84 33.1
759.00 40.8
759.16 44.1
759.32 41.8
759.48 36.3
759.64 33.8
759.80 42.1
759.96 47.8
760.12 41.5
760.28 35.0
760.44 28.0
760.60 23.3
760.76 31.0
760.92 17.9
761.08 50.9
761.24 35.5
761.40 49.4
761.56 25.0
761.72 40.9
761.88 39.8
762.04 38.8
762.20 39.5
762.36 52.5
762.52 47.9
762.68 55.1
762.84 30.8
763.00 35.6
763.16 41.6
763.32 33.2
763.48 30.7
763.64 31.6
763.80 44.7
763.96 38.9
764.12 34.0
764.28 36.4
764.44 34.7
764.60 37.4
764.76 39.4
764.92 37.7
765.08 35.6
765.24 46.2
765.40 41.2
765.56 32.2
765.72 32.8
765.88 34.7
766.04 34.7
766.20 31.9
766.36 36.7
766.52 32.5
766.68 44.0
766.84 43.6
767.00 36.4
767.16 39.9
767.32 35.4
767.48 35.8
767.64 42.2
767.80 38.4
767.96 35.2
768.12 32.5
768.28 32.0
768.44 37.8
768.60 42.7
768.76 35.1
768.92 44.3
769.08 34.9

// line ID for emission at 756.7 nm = [N II] 6583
